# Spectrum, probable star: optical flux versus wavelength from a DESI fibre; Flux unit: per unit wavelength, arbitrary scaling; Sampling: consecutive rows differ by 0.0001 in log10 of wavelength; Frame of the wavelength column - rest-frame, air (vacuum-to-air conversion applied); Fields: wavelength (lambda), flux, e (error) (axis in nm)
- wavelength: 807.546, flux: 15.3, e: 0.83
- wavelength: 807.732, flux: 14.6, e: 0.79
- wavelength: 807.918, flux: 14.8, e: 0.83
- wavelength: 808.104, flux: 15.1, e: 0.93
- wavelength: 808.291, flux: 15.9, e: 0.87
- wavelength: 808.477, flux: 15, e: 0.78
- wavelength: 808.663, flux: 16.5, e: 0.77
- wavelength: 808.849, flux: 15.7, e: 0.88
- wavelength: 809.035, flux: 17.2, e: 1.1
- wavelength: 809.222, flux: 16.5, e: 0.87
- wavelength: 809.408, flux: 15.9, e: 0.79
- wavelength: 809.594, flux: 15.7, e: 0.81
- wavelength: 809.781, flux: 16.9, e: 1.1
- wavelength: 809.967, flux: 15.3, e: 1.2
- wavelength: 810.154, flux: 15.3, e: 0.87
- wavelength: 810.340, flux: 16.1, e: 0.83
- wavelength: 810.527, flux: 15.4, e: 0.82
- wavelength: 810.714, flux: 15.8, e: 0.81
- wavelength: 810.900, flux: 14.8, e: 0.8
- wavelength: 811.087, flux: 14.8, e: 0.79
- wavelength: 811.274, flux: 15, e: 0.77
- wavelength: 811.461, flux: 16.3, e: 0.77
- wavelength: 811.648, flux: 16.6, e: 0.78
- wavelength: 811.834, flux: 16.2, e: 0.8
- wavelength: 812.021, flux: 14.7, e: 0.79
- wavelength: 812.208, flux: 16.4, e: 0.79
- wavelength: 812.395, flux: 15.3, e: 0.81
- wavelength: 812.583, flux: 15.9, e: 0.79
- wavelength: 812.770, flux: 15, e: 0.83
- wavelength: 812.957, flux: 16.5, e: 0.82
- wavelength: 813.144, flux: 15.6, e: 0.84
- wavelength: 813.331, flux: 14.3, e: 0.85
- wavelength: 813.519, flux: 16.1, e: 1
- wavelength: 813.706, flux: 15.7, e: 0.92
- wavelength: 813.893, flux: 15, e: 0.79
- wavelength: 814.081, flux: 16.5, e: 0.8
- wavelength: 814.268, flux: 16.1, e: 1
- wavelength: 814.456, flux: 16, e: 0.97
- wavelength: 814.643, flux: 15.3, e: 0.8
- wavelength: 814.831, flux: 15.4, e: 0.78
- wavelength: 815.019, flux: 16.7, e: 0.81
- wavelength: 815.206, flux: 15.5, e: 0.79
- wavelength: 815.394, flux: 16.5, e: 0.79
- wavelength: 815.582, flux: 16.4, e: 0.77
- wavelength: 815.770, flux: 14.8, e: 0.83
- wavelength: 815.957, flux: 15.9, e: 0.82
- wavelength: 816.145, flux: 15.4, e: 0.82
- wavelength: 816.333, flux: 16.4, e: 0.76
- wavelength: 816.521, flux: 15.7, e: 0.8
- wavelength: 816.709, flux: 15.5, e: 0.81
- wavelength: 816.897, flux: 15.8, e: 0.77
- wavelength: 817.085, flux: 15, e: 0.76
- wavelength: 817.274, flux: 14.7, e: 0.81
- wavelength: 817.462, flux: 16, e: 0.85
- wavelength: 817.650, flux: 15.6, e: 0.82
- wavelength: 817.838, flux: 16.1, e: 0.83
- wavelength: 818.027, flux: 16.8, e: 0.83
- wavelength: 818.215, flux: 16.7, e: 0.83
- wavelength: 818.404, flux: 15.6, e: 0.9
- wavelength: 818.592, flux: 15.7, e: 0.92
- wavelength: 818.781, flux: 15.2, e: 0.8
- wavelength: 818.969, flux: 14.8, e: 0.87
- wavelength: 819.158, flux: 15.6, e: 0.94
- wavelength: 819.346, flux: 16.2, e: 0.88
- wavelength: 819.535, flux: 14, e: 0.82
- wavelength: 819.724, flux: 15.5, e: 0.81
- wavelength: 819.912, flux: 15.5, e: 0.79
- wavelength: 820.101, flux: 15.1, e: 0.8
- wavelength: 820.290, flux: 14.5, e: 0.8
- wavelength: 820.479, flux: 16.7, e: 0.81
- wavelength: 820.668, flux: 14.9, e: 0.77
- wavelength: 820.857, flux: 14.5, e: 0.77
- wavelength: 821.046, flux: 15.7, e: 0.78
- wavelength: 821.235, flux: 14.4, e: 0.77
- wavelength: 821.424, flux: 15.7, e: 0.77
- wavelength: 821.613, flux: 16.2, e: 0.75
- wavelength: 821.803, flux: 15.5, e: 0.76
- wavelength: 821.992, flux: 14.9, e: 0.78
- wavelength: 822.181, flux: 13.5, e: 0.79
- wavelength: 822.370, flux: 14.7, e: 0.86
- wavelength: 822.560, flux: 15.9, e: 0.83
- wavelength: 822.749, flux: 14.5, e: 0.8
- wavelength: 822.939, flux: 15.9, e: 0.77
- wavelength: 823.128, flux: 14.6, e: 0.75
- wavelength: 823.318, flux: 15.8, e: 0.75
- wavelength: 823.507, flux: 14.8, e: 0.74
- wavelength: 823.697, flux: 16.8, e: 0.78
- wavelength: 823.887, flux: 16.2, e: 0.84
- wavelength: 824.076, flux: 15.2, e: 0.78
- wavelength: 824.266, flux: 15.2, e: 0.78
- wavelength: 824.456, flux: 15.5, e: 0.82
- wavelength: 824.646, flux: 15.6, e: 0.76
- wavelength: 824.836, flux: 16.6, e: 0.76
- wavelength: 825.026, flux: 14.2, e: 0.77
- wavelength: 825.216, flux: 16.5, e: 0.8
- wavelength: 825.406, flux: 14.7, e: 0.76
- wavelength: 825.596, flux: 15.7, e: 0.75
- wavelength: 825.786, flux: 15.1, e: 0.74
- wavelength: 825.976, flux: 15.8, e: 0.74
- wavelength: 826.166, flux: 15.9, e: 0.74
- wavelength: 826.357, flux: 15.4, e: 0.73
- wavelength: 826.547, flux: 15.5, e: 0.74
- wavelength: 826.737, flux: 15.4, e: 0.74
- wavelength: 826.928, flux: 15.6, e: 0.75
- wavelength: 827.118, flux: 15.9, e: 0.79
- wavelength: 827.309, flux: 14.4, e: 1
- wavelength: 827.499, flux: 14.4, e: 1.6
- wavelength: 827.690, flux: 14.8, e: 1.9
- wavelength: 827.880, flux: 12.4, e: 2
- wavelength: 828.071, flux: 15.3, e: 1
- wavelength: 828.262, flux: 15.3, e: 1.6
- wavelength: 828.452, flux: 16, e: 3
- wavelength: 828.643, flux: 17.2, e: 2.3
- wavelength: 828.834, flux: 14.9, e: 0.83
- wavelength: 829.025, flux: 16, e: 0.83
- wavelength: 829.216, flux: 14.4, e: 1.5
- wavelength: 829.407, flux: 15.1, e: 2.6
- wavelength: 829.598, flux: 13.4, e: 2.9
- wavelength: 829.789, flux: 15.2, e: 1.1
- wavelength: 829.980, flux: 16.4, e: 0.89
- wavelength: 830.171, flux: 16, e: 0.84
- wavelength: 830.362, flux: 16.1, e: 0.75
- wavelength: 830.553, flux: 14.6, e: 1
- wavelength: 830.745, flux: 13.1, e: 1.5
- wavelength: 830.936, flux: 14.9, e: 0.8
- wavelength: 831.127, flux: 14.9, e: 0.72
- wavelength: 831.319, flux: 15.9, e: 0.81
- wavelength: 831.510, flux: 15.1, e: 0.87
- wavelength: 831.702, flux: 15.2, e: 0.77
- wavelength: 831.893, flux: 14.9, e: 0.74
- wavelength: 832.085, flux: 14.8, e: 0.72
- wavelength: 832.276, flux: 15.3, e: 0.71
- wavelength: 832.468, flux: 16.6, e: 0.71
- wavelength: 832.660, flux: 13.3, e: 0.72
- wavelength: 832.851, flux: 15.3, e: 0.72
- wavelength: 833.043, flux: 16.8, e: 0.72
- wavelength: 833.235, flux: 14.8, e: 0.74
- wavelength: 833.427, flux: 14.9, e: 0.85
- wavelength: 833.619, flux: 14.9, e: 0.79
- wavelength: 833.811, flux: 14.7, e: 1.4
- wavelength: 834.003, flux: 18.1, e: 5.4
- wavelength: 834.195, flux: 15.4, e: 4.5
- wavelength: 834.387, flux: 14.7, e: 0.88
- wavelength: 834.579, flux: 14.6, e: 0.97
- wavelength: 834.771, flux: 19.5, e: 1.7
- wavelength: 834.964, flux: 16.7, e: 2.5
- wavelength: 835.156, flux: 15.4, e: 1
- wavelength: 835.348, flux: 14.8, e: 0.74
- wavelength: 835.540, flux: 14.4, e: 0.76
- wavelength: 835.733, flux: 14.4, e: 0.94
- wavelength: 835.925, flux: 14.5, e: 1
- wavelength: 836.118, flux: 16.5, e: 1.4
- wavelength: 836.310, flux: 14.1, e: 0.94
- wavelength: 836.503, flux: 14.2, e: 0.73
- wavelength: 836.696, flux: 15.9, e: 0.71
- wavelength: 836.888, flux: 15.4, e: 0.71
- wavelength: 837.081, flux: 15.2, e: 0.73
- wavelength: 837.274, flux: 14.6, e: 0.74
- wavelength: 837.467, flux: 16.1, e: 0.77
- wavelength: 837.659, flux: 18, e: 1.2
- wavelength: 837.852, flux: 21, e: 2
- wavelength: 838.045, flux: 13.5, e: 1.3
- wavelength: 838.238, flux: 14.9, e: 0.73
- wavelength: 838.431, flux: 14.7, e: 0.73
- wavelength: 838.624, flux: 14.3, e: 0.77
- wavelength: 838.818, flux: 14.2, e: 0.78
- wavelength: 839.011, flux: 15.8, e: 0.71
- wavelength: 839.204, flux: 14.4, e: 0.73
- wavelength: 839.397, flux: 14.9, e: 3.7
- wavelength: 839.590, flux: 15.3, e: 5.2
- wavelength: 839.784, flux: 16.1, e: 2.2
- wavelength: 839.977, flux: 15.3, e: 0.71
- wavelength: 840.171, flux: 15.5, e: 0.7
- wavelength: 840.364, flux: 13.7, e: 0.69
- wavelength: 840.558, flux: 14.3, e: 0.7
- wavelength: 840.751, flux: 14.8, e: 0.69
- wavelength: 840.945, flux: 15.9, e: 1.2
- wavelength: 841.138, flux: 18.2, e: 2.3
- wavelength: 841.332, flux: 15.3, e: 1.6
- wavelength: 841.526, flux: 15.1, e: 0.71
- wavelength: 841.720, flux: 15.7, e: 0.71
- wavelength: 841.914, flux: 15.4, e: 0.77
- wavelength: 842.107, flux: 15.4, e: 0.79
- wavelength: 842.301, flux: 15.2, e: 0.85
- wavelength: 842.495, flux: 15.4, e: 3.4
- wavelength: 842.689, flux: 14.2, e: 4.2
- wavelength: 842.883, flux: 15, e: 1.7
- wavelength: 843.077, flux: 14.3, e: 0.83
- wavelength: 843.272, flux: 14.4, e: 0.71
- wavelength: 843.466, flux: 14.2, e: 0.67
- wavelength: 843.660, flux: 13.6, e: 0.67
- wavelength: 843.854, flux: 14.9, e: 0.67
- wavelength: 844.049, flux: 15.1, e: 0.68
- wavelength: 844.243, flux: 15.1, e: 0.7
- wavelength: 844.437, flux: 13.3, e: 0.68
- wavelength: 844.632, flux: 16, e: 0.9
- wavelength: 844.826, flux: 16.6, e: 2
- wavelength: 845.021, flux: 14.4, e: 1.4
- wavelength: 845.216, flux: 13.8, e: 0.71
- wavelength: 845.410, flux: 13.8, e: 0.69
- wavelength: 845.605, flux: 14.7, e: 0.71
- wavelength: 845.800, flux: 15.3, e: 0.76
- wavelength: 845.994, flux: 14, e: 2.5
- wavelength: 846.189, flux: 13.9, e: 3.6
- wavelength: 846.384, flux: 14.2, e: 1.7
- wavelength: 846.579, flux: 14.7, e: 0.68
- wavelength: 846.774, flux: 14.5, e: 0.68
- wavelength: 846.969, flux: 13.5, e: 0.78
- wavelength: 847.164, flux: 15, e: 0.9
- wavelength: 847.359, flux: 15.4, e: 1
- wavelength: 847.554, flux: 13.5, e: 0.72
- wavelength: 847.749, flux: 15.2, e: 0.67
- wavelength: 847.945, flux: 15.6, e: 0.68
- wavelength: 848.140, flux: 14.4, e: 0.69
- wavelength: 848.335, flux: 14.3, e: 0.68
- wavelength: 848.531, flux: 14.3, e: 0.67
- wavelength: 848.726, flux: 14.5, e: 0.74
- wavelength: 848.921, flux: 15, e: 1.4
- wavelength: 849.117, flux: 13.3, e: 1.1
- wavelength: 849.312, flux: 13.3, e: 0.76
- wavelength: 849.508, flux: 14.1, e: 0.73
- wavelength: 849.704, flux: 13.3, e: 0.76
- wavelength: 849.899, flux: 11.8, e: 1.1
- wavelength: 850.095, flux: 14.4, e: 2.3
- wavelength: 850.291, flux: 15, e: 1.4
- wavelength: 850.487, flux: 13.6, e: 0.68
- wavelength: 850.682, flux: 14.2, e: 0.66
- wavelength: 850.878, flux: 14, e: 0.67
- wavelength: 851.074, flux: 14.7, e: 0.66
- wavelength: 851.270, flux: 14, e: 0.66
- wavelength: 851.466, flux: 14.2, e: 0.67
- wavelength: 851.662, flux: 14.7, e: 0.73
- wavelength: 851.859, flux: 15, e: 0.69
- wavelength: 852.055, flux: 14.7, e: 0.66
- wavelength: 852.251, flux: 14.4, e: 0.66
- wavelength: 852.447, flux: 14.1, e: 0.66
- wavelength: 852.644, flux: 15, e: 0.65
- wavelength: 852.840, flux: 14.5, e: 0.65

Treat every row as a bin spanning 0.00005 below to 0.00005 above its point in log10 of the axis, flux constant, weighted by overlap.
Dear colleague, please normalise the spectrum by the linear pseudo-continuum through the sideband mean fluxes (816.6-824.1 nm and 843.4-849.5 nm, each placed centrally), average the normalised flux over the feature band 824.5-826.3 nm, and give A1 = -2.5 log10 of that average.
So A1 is -0.023 mag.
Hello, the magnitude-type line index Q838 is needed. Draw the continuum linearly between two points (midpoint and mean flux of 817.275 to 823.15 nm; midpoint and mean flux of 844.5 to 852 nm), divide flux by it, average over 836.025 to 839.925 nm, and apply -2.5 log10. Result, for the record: -0.05 mag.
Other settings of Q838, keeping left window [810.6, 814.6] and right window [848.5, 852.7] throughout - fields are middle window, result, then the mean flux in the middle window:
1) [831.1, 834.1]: -0.04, 15.4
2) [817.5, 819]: -0.03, 15.9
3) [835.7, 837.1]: -0.02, 15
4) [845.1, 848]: -0.01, 14.5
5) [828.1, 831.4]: -0.02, 15.3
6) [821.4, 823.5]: 0.01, 15.2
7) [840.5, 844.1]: -0.04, 15.1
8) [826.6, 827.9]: 0.02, 14.9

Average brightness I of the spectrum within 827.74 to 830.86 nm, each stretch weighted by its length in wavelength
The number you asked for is 15.1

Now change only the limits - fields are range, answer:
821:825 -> 15.4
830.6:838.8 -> 15.4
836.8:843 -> 15.4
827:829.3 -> 15.1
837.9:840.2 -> 15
